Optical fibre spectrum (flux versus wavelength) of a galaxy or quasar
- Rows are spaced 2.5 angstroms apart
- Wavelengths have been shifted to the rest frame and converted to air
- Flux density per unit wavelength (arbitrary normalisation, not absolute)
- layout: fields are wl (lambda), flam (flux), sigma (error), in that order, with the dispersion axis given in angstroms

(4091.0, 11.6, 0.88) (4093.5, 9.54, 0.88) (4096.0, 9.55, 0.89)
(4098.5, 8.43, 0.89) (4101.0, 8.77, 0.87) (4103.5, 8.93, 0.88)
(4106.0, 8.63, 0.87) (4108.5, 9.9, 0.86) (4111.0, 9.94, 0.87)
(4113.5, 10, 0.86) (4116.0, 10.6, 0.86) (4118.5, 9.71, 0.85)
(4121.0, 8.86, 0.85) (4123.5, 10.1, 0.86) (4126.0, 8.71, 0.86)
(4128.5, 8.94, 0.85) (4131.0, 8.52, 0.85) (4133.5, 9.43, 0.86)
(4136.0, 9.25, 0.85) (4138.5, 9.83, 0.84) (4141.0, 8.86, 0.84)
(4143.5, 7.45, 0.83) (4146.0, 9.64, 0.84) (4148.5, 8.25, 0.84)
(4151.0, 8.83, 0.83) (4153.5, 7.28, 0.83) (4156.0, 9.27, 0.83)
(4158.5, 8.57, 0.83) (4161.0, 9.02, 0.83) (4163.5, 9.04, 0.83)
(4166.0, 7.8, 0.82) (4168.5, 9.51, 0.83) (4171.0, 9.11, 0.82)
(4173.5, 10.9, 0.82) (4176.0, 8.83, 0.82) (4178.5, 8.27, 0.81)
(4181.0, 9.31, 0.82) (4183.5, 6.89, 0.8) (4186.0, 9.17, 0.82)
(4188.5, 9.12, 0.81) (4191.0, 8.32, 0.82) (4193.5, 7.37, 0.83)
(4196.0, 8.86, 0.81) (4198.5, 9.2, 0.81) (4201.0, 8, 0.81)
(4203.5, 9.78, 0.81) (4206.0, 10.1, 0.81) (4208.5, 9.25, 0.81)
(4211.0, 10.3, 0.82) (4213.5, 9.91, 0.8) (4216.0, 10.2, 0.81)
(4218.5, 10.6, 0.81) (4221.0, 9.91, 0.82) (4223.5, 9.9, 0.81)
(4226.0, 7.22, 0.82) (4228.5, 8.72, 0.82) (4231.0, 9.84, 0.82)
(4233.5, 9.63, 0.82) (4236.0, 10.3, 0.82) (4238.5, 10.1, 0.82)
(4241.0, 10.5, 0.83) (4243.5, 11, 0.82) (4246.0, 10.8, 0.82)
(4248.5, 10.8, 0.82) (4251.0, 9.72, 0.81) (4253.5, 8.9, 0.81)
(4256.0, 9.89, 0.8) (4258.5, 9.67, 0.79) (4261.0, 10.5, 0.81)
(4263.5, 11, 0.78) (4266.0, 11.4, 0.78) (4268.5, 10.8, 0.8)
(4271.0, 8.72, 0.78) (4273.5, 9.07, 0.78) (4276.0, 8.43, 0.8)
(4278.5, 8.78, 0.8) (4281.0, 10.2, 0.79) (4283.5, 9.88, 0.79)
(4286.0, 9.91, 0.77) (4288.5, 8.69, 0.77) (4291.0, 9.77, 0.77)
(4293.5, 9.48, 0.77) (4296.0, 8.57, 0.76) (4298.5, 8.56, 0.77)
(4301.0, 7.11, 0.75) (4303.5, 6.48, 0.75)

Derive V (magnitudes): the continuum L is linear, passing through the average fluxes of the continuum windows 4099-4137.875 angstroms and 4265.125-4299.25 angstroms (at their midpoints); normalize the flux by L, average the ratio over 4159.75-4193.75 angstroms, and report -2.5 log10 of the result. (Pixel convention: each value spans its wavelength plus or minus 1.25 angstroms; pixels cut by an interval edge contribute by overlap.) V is 0.07 mag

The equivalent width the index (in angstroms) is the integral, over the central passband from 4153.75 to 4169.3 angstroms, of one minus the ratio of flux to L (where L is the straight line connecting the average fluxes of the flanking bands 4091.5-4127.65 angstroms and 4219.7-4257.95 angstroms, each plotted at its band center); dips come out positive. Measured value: 1.4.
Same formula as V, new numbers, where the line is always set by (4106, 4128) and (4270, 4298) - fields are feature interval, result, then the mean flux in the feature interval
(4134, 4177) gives 0.073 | 8.92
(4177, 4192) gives 0.114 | 8.52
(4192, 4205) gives 0.092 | 8.66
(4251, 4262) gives -0.050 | 9.72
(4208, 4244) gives -0.051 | 9.81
